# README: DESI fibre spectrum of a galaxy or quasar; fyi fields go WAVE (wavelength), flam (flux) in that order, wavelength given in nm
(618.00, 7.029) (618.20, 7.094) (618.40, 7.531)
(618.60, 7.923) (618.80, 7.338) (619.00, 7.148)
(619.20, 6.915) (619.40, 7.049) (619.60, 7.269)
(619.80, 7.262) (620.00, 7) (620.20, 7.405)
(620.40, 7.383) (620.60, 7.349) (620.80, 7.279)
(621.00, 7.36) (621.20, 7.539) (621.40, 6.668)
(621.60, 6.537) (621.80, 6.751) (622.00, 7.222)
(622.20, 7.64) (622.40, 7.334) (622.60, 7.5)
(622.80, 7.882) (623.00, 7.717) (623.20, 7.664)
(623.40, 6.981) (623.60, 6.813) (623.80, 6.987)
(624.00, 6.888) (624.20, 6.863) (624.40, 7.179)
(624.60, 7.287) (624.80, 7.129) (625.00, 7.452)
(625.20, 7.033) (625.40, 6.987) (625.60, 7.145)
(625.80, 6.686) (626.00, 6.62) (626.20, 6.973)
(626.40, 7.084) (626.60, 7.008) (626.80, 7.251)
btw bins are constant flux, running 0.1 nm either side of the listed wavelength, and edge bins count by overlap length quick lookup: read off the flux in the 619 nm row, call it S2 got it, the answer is 7.148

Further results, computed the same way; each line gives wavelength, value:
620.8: 7.279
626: 6.62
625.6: 7.145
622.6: 7.5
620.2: 7.405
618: 7.029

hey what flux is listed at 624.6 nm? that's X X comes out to 7.287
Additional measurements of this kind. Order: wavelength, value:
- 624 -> 6.888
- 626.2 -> 6.973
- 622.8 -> 7.882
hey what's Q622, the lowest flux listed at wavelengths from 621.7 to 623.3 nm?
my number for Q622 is 6.751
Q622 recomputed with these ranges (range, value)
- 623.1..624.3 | 6.813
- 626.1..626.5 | 6.973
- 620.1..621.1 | 7.279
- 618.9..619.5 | 6.915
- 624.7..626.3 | 6.62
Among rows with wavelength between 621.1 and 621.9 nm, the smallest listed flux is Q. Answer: 6.537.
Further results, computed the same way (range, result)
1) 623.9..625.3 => 6.863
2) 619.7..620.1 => 7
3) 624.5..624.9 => 7.129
